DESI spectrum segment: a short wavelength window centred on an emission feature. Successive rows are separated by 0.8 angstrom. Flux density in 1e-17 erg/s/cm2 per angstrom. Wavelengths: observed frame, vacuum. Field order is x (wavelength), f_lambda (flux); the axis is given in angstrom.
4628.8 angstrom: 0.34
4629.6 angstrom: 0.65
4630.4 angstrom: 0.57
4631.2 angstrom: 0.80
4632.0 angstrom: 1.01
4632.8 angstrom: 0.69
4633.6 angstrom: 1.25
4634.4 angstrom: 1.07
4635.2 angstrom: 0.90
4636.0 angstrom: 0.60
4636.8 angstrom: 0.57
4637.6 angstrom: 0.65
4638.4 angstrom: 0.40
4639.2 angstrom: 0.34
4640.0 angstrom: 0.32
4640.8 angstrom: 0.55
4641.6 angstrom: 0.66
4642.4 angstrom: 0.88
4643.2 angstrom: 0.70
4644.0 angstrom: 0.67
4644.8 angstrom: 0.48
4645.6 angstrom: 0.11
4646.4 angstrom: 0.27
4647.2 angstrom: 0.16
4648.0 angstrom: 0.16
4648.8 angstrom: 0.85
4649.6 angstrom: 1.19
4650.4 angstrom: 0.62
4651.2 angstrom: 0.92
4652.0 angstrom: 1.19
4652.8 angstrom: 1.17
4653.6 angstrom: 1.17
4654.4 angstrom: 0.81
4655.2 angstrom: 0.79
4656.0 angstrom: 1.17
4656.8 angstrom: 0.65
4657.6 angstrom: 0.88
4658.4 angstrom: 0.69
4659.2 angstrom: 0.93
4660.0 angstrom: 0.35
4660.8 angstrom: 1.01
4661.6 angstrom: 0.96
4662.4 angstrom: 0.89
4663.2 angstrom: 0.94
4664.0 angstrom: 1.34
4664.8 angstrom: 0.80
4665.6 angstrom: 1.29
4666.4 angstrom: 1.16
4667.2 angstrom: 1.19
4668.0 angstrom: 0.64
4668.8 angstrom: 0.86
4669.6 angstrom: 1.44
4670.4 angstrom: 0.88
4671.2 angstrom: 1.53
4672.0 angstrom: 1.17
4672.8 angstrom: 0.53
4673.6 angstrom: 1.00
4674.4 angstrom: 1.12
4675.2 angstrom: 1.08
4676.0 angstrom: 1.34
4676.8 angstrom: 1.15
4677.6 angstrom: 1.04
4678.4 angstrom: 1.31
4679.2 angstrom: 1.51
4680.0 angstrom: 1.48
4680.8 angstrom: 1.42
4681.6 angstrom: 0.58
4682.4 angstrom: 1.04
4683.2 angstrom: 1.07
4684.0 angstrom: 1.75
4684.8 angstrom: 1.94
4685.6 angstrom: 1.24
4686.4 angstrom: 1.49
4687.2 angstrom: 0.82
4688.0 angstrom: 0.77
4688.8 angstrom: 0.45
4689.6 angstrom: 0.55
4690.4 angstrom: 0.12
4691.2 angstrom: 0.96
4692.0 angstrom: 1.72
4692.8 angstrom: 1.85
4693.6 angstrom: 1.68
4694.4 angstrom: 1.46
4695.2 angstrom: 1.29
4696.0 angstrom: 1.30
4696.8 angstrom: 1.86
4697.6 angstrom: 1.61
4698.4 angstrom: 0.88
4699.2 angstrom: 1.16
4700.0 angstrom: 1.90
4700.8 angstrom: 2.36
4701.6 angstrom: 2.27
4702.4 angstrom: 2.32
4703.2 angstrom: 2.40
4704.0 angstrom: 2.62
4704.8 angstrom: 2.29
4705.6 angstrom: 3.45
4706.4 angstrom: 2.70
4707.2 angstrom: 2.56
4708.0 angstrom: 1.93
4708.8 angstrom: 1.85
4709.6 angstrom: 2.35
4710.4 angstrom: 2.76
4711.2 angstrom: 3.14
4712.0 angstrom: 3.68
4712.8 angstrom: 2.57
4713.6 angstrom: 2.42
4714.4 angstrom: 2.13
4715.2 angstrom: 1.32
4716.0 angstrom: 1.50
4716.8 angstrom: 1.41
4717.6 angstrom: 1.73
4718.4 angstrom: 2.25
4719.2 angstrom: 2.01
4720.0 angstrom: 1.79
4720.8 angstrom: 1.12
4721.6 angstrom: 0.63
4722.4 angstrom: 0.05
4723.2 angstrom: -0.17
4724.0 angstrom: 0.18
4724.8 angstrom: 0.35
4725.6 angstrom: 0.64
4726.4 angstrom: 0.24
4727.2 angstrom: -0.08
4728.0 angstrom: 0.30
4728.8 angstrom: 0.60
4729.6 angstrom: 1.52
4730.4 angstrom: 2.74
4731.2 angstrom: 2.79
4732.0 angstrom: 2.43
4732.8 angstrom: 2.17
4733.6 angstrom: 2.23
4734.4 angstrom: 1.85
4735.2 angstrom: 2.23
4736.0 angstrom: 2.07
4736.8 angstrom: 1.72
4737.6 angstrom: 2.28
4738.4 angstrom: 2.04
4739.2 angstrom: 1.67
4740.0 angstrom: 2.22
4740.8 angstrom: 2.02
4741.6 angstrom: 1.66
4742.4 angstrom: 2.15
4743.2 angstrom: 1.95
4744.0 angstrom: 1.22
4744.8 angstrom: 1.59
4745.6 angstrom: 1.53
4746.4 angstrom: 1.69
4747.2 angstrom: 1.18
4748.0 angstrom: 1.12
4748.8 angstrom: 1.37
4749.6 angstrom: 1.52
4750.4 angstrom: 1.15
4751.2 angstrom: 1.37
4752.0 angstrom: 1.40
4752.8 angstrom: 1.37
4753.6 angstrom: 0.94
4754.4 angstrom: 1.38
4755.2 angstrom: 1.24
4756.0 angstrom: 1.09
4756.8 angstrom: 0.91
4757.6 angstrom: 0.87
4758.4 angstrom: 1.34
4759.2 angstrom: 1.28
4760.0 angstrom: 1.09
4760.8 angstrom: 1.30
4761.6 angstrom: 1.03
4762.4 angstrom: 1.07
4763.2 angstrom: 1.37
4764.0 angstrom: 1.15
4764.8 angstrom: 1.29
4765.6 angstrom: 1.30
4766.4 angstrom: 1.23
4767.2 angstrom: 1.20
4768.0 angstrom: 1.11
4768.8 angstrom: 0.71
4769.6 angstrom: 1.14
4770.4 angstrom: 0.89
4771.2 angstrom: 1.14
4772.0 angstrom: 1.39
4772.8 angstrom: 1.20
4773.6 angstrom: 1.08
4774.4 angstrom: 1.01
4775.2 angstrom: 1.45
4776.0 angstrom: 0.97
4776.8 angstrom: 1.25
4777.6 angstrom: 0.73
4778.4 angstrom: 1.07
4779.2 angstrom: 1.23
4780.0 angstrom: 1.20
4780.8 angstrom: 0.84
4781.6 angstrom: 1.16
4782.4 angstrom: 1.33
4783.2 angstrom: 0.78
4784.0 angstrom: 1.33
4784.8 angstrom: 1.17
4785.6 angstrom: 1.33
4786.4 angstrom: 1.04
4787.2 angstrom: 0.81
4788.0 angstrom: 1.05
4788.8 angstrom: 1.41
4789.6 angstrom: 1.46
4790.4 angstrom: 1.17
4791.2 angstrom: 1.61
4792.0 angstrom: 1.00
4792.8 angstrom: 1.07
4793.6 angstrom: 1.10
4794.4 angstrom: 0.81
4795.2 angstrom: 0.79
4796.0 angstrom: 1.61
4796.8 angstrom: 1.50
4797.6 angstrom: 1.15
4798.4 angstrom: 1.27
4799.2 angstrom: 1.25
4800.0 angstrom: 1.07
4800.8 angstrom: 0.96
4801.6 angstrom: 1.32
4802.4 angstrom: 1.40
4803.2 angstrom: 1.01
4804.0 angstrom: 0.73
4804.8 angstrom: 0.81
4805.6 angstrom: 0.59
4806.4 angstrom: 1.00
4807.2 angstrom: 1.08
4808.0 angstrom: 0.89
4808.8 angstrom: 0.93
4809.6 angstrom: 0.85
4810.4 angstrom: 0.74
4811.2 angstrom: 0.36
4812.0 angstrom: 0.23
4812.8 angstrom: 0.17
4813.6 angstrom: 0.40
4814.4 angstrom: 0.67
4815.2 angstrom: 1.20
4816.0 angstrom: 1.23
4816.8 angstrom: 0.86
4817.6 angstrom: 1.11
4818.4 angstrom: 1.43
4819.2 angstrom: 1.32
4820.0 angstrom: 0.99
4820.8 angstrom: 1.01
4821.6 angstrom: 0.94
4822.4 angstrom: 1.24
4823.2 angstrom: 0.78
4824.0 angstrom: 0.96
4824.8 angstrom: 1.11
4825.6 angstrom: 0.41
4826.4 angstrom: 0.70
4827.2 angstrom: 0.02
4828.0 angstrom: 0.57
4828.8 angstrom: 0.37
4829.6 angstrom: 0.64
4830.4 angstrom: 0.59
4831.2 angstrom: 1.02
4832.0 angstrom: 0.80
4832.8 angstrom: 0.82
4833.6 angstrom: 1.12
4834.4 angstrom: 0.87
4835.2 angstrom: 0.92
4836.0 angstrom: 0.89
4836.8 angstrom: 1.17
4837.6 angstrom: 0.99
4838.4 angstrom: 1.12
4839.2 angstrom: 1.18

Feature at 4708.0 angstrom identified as Lyman alpha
